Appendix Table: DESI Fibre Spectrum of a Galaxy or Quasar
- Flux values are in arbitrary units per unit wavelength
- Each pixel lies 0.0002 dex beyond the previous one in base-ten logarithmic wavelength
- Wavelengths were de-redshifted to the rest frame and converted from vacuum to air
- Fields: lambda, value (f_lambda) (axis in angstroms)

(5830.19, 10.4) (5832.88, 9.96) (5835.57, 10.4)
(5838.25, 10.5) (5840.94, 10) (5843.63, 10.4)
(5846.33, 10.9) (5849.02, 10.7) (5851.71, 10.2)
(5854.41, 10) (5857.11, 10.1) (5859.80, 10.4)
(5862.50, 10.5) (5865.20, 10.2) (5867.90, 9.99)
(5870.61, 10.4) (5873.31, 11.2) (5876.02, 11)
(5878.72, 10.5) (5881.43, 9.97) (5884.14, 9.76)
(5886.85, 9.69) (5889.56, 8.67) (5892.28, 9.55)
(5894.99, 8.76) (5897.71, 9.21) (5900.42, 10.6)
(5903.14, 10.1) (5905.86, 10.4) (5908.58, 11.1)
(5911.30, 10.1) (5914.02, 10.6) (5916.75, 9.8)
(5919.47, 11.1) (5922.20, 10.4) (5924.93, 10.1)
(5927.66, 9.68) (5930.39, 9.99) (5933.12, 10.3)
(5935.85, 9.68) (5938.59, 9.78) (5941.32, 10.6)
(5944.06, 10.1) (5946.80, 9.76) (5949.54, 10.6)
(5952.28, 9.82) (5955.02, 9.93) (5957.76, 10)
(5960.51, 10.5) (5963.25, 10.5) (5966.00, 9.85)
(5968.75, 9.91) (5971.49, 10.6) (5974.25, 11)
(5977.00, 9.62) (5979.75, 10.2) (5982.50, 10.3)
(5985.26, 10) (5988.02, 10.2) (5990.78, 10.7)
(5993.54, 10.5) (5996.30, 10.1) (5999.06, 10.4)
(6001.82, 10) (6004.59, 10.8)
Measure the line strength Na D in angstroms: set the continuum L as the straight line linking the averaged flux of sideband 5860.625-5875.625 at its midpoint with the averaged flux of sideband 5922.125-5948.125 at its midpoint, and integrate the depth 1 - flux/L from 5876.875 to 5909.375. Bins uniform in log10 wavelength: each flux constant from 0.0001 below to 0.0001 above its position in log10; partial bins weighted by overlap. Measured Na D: 1.4 angstroms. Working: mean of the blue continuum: 10.5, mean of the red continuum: 10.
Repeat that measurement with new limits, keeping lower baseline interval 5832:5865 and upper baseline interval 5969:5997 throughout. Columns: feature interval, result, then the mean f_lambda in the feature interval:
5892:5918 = 0.7 angstroms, 10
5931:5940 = 0.3 angstroms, 9.93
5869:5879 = -0.4 angstroms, 10.8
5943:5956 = 0.3 angstroms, 10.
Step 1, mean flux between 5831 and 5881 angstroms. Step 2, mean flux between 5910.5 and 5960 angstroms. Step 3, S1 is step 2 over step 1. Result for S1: 0.97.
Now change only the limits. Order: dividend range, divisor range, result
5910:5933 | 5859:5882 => 0.98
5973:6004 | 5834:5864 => 0.99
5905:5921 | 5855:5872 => 1.03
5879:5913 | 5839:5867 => 0.95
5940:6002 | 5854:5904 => 1.02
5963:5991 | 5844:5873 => 0.99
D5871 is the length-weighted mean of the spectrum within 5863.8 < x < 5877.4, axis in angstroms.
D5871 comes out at 10.6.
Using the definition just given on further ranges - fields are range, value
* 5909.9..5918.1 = 10.2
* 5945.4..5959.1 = 10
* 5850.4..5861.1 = 10.2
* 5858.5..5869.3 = 10.3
